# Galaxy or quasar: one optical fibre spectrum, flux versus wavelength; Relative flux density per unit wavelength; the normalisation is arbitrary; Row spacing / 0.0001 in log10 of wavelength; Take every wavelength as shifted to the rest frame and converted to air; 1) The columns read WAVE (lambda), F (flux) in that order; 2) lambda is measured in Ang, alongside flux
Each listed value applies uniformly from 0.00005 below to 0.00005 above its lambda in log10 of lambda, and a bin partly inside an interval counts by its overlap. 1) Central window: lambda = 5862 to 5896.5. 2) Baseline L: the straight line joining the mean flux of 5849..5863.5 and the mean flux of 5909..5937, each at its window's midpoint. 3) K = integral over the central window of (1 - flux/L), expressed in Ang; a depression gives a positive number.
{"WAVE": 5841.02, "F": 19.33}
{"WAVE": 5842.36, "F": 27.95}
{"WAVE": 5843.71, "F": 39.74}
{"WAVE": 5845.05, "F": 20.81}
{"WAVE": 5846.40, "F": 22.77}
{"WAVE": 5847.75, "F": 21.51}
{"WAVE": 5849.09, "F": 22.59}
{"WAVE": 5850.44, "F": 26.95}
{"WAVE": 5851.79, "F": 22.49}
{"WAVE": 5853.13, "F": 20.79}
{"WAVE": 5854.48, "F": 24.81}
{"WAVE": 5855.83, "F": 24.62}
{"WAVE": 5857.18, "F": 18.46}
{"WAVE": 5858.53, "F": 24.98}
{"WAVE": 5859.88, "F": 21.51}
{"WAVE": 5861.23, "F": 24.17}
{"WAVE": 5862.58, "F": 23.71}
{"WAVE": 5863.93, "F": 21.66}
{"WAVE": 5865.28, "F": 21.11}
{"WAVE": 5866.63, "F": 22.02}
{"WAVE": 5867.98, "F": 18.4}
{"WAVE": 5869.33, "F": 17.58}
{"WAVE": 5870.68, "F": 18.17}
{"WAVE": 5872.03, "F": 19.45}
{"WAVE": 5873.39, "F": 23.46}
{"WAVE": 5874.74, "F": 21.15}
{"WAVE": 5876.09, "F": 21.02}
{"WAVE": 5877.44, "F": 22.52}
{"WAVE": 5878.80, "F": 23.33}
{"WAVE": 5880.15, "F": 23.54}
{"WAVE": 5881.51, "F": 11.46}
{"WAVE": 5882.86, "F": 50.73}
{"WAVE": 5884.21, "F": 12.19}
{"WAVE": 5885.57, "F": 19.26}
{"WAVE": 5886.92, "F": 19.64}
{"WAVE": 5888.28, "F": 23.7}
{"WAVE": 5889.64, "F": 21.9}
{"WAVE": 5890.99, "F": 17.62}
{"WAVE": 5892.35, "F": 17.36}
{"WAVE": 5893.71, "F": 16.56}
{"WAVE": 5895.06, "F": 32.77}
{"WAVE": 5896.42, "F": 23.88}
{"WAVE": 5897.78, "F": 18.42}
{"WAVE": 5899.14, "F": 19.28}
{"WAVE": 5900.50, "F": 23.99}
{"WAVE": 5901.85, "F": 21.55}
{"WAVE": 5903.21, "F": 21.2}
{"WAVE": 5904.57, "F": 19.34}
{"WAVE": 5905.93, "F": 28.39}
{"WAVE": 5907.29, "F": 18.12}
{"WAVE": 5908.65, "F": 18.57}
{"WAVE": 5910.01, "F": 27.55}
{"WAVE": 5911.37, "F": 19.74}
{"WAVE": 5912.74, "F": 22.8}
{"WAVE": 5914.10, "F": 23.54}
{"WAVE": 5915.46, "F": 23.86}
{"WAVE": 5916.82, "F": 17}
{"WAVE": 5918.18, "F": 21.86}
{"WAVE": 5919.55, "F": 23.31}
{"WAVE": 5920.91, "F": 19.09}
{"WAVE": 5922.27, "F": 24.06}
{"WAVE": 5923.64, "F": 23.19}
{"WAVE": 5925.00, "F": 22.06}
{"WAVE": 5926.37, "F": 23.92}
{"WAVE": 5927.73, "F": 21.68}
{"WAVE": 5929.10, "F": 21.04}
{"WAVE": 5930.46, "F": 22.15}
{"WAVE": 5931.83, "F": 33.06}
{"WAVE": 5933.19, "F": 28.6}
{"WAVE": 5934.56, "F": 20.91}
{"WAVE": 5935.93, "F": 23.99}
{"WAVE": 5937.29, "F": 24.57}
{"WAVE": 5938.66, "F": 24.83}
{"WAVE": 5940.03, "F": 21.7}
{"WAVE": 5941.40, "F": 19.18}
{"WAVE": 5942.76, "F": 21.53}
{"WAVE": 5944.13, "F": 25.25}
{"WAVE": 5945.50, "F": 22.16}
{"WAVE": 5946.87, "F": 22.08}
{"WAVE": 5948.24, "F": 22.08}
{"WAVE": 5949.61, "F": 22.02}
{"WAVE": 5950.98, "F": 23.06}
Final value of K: 2.2 Ang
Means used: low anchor 23.2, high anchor 23.1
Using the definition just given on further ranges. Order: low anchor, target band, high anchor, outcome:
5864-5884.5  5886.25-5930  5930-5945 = 2.5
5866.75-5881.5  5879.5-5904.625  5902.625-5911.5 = -0.7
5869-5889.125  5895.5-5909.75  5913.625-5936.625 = 0.6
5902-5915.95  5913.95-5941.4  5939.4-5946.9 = -1.3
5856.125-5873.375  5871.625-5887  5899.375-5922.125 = -0.8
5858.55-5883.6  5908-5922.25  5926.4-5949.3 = 0.8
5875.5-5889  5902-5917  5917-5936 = 0.7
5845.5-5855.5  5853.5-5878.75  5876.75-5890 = 1.5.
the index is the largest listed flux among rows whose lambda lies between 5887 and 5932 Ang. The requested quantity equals 33.06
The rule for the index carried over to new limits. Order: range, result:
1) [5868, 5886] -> 50.73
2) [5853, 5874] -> 24.98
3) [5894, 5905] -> 32.77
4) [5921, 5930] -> 24.06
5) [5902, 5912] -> 28.39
